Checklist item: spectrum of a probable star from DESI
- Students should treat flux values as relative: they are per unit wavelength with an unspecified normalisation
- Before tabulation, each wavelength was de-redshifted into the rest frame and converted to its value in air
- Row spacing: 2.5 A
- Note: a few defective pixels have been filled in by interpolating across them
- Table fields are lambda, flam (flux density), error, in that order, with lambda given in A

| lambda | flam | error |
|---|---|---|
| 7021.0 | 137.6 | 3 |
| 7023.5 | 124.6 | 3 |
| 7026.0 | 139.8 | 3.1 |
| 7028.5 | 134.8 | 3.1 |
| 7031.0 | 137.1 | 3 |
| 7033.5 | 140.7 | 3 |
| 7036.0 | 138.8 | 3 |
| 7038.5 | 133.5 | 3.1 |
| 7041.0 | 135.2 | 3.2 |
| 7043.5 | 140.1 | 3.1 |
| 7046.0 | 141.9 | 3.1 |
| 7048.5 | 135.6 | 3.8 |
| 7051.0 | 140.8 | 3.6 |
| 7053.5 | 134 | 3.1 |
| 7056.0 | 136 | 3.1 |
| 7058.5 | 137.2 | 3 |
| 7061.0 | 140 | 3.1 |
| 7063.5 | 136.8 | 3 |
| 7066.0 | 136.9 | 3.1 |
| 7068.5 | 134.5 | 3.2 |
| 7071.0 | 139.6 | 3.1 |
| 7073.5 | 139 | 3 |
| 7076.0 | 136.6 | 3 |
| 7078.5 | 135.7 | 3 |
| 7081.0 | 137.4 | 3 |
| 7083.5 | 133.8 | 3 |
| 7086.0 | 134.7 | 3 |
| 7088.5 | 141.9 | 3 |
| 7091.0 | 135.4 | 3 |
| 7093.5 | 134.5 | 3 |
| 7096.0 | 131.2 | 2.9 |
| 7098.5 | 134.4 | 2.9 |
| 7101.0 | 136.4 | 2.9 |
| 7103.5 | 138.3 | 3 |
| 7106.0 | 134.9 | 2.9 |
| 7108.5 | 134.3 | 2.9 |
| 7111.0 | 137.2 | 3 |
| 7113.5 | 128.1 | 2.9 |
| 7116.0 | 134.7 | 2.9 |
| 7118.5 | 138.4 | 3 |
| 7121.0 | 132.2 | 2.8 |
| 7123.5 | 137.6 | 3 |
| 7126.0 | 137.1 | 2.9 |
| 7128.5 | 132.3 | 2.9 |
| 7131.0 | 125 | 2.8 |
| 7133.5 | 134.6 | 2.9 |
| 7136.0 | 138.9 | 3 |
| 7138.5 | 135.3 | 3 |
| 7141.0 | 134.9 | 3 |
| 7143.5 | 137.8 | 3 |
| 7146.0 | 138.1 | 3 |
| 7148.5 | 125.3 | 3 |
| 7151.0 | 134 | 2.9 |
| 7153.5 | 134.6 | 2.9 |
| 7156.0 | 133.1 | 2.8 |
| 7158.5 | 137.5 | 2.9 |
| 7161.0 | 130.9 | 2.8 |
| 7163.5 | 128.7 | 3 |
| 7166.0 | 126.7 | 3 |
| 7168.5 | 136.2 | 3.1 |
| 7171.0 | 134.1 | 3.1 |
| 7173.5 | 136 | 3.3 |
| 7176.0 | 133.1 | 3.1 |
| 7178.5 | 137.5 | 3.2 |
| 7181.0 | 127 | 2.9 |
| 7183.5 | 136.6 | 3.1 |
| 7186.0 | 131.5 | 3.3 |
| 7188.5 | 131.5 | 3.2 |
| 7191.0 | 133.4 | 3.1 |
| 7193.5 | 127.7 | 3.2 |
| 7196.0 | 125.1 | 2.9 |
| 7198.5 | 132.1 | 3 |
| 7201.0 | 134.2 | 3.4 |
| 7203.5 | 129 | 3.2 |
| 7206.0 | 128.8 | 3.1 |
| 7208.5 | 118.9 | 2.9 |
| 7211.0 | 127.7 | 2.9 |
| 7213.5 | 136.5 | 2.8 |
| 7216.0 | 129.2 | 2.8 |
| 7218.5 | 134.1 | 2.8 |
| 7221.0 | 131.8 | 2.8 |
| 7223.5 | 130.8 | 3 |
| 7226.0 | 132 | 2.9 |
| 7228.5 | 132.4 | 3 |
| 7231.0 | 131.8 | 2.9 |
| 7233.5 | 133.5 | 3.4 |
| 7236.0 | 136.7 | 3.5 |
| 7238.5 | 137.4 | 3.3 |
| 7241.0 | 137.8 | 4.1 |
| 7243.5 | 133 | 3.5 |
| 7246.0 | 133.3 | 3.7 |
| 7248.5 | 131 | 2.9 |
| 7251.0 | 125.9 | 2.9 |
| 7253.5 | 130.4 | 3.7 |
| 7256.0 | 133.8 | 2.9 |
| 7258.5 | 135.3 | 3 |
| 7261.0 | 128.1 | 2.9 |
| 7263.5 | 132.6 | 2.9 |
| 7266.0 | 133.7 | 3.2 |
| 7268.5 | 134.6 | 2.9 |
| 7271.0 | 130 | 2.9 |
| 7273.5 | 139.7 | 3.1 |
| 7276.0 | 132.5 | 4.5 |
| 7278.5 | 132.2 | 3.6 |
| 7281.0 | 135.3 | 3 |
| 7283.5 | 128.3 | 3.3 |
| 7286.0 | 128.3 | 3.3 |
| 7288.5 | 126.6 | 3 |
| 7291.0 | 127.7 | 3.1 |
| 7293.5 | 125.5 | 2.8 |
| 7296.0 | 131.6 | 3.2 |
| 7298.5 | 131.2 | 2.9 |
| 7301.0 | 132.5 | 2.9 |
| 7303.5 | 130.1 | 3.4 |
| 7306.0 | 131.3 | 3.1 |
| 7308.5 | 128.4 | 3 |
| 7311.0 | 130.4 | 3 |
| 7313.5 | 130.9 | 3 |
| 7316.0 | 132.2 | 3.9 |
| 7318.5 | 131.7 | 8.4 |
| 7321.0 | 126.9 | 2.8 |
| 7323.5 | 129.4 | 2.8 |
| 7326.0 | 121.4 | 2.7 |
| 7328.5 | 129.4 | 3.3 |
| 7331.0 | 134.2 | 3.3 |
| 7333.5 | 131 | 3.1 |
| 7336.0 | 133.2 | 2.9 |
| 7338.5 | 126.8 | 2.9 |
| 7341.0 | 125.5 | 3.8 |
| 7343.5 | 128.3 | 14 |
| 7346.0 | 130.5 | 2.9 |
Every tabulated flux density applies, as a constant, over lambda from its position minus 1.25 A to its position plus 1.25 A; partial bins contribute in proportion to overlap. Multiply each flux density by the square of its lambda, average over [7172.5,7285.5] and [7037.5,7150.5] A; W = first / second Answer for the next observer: 1.0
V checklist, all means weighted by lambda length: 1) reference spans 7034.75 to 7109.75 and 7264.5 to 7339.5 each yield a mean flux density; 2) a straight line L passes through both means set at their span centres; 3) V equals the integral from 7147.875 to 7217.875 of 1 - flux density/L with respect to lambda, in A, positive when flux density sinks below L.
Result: 1.2 A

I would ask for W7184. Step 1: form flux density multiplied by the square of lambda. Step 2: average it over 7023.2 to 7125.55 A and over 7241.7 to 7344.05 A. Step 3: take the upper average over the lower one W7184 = 1.0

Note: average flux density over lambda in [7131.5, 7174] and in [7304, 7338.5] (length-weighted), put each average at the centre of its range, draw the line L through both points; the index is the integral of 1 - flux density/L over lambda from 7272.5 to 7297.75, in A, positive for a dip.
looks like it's 0.0 A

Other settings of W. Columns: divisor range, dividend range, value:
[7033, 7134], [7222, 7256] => 1.02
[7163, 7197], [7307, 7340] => 1.02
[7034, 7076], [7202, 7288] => 1.01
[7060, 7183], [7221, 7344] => 1.02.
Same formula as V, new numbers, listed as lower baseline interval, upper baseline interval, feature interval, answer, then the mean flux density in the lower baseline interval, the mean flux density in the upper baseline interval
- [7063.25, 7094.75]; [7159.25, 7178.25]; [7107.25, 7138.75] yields 0.11 A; 137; 133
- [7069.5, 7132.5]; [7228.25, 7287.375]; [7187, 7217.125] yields 0.93 A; 135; 133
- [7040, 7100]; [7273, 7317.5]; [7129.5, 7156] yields 0.20 A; 137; 131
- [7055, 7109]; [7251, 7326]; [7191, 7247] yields 0.47 A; 136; 131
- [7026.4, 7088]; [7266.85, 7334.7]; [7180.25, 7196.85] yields 0.37 A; 137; 131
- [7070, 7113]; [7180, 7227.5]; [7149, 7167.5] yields 0.10 A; 136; 130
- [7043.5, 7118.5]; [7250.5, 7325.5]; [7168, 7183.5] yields -0.03 A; 136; 131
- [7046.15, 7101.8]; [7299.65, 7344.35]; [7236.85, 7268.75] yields -0.30 A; 137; 130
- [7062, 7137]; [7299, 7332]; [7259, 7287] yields -0.30 A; 135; 130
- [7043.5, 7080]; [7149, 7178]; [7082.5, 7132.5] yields 0.34 A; 138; 133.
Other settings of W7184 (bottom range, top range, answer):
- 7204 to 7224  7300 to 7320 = 1.04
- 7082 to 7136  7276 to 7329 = 1.02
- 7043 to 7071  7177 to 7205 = 0.99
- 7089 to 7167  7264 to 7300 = 1.02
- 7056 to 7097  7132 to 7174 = 1.00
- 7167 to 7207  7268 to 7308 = 1.02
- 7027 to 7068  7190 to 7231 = 0.99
